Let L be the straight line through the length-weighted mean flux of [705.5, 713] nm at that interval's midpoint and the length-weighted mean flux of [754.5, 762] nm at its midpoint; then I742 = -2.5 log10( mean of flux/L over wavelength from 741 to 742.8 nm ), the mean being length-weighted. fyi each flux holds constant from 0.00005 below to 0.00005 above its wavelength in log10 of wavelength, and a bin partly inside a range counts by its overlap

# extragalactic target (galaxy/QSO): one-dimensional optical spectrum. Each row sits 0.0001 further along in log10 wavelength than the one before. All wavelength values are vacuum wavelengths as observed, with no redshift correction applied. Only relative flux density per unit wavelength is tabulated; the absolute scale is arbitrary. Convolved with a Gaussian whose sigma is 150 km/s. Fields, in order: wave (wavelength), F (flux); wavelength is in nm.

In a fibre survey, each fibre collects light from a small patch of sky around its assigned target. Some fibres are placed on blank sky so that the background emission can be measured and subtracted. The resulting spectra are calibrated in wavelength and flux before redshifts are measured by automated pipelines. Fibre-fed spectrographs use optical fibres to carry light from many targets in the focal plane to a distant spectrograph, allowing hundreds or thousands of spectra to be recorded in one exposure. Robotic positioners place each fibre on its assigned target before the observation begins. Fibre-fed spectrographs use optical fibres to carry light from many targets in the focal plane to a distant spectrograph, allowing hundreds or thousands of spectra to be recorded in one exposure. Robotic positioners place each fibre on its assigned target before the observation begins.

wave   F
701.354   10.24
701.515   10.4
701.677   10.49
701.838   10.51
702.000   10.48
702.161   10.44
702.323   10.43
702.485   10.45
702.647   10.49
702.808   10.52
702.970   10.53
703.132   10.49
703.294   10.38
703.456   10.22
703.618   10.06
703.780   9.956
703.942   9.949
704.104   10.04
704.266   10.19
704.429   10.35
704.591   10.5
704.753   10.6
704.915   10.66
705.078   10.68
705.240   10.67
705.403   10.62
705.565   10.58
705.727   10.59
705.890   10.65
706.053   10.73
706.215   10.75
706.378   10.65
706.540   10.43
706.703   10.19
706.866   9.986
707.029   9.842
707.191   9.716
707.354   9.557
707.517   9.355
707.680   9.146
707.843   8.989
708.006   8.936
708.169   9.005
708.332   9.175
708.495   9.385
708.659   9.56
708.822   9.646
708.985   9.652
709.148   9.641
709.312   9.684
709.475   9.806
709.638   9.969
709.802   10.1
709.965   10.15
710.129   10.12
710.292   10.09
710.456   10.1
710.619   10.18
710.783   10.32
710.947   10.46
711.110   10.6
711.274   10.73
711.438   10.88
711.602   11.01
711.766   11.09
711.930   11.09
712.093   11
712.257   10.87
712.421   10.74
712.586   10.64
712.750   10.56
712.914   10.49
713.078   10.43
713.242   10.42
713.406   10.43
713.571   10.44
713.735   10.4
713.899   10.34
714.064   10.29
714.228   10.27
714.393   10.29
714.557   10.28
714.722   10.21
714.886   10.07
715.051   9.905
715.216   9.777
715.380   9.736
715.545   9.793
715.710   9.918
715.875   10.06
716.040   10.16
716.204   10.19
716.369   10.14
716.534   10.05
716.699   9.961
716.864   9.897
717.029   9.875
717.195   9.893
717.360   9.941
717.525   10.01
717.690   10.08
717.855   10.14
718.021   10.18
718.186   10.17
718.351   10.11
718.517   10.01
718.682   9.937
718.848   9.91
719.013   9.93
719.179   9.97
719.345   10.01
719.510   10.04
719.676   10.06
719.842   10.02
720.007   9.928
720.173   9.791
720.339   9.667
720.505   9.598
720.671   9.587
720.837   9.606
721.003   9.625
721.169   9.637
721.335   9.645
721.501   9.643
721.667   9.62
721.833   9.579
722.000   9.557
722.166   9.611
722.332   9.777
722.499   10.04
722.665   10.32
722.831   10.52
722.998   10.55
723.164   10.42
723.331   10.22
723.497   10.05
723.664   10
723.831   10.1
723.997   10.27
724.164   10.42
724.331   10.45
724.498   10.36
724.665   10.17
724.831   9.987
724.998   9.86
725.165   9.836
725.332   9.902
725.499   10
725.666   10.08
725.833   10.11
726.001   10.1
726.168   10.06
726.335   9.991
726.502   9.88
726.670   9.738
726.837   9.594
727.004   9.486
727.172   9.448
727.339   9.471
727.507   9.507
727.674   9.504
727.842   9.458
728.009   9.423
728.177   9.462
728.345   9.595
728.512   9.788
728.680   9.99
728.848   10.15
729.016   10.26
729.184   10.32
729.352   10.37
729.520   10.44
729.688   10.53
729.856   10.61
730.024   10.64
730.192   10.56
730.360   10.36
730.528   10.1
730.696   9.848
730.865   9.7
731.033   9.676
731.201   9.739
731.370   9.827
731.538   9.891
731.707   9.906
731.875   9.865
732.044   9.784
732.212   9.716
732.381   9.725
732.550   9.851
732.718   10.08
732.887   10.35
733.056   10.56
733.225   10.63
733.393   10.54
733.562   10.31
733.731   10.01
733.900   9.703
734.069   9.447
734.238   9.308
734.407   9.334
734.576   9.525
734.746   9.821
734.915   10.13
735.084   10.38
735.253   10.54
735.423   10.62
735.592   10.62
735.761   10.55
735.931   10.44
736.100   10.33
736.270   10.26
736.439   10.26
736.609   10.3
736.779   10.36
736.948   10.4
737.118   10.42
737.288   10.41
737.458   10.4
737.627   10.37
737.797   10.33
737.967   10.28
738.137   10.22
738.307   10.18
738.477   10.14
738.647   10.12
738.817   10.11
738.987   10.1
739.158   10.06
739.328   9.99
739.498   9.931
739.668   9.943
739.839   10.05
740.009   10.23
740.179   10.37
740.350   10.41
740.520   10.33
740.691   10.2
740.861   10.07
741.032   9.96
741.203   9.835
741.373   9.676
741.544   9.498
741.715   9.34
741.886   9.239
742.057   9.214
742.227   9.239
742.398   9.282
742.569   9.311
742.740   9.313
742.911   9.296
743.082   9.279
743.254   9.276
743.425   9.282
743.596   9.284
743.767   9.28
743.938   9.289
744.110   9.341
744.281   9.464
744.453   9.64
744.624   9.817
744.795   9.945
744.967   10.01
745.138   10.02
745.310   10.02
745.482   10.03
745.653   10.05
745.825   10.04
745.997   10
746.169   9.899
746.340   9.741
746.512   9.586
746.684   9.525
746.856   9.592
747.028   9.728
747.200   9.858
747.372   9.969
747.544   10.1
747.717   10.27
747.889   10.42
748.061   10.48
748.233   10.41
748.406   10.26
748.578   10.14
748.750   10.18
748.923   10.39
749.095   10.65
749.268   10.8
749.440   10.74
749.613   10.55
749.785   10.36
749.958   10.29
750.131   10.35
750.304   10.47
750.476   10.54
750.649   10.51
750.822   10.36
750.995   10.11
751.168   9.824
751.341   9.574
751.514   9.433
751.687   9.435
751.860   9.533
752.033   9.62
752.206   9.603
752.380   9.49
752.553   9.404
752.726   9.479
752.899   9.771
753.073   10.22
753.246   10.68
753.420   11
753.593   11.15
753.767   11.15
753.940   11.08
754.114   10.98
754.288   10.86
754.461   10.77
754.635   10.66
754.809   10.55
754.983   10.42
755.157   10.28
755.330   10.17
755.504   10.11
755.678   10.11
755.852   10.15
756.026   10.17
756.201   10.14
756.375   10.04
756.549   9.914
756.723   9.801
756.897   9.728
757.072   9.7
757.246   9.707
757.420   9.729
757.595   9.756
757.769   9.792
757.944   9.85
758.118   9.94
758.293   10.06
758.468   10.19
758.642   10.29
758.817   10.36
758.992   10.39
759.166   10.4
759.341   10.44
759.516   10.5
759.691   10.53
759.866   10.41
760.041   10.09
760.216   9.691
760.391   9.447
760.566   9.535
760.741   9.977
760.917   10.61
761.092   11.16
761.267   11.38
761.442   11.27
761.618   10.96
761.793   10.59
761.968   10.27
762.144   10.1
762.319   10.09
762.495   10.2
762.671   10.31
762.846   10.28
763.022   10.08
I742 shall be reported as 0.084 mag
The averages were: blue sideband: 10.1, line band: 9.43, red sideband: 10.2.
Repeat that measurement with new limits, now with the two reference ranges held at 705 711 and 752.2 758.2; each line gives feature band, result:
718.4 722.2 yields 0.03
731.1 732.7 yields 0.03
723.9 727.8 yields 0.01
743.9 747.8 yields 0.03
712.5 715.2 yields -0.03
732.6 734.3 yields 0.00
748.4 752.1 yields 0.00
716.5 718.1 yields 0.00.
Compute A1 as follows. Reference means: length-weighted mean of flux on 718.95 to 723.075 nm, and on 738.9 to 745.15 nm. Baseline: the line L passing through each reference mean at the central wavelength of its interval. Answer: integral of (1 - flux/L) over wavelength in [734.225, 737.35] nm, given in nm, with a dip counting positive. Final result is -0.16 nm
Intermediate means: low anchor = 9.85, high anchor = 9.69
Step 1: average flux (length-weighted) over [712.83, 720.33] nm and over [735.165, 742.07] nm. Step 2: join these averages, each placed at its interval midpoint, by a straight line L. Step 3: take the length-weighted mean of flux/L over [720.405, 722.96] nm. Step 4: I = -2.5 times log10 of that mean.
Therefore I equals 0.04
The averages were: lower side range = 10.1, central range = 9.77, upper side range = 10.2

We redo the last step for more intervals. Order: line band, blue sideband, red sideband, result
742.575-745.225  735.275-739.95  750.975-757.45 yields 0.08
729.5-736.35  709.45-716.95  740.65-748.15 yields -0.02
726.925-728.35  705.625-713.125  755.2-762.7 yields 0.08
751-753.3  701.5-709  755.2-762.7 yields 0.05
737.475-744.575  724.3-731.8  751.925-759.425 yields 0.03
